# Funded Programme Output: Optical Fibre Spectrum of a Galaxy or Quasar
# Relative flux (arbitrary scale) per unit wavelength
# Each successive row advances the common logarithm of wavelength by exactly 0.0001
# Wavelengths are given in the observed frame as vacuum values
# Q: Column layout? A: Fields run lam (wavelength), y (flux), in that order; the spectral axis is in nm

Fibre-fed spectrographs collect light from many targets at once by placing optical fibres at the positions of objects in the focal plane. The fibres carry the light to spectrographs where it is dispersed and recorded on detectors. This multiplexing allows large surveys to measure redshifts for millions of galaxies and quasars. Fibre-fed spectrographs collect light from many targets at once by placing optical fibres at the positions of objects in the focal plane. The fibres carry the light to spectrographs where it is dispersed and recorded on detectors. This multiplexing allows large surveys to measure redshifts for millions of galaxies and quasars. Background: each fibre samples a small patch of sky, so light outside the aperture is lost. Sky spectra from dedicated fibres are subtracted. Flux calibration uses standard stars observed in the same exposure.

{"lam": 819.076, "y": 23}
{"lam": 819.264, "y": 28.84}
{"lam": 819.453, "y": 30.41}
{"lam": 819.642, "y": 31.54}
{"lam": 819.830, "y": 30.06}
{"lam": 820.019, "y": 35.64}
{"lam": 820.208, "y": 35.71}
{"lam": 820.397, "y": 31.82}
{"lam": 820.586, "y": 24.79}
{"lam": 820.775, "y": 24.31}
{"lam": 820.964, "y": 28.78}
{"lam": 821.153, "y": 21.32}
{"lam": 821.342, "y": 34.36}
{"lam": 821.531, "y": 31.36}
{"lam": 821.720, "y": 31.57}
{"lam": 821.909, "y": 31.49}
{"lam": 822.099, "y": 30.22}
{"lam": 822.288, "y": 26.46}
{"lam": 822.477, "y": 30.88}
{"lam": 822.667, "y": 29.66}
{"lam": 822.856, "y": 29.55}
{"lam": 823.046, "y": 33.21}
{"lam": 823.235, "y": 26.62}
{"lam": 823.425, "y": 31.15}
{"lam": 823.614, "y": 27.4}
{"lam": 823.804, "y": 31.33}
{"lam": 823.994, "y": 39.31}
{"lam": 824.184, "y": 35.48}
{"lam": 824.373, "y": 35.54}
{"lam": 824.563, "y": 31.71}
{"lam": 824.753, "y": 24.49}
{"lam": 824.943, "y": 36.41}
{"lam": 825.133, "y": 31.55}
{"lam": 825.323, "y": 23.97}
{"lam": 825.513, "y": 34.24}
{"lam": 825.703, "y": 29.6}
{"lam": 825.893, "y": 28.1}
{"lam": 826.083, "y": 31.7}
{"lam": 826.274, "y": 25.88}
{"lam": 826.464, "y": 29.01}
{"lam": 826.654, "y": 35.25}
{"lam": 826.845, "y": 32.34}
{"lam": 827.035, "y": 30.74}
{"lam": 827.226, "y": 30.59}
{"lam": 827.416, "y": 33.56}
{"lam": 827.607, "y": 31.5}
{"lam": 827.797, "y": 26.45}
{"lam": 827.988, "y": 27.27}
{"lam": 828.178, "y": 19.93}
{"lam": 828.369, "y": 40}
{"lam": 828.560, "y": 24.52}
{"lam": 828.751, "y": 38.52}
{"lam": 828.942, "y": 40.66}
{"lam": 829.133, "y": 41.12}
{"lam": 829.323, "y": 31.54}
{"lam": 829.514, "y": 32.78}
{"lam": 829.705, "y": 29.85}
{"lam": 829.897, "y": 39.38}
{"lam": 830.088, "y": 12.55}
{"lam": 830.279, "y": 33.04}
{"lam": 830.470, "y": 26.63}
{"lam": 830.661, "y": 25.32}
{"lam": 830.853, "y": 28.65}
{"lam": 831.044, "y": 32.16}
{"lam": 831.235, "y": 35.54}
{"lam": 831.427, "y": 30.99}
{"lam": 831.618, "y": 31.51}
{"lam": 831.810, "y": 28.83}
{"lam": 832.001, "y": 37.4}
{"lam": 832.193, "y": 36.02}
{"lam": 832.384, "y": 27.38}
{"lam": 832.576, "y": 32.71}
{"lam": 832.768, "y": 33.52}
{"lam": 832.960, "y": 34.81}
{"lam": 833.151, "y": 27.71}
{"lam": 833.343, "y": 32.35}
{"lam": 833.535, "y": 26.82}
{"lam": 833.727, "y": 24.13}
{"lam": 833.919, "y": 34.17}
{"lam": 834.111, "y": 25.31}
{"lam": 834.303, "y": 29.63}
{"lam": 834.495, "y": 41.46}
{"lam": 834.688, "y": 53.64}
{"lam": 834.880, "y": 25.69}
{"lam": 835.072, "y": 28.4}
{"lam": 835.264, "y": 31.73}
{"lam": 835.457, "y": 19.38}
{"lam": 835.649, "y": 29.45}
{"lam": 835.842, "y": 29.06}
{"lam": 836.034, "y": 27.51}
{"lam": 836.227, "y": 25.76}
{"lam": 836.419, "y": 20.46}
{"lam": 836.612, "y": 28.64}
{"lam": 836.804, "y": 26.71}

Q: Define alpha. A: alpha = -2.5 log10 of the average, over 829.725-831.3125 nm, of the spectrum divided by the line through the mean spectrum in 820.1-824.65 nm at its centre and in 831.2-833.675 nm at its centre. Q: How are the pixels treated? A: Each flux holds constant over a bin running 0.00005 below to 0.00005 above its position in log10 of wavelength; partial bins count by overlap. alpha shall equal 0.086 mag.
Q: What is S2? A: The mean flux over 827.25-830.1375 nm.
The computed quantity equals 31.6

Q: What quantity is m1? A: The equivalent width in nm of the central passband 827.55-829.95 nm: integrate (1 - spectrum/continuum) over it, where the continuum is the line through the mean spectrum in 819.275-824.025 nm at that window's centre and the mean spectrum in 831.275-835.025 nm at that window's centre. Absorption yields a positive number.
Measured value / -0.073 nm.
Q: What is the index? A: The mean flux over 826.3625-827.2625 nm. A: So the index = 31.6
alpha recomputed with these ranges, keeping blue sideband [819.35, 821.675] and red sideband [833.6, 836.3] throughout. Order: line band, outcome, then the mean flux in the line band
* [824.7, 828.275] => 0.018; 29.7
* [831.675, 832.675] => -0.073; 32.4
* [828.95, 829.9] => -0.159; 35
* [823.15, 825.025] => -0.064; 31.9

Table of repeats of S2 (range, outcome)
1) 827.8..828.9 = 30.2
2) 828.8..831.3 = 31.6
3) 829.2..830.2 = 29.6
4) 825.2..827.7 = 30.5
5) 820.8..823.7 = 29.5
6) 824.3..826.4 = 30.2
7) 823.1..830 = 31.6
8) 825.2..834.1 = 30.8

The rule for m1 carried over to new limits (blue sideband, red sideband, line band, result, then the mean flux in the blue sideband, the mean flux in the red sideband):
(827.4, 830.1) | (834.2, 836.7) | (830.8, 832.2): -0.07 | 31.8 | 30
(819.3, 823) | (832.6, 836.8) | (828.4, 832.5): -0.25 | 30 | 30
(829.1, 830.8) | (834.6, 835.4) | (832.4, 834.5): 0.13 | 29.8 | 33.9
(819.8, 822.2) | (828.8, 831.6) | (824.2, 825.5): -0.02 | 30.1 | 31.6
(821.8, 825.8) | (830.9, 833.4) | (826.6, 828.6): 0.08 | 31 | 32.3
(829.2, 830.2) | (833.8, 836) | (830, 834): 0.04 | 29.6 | 31.4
